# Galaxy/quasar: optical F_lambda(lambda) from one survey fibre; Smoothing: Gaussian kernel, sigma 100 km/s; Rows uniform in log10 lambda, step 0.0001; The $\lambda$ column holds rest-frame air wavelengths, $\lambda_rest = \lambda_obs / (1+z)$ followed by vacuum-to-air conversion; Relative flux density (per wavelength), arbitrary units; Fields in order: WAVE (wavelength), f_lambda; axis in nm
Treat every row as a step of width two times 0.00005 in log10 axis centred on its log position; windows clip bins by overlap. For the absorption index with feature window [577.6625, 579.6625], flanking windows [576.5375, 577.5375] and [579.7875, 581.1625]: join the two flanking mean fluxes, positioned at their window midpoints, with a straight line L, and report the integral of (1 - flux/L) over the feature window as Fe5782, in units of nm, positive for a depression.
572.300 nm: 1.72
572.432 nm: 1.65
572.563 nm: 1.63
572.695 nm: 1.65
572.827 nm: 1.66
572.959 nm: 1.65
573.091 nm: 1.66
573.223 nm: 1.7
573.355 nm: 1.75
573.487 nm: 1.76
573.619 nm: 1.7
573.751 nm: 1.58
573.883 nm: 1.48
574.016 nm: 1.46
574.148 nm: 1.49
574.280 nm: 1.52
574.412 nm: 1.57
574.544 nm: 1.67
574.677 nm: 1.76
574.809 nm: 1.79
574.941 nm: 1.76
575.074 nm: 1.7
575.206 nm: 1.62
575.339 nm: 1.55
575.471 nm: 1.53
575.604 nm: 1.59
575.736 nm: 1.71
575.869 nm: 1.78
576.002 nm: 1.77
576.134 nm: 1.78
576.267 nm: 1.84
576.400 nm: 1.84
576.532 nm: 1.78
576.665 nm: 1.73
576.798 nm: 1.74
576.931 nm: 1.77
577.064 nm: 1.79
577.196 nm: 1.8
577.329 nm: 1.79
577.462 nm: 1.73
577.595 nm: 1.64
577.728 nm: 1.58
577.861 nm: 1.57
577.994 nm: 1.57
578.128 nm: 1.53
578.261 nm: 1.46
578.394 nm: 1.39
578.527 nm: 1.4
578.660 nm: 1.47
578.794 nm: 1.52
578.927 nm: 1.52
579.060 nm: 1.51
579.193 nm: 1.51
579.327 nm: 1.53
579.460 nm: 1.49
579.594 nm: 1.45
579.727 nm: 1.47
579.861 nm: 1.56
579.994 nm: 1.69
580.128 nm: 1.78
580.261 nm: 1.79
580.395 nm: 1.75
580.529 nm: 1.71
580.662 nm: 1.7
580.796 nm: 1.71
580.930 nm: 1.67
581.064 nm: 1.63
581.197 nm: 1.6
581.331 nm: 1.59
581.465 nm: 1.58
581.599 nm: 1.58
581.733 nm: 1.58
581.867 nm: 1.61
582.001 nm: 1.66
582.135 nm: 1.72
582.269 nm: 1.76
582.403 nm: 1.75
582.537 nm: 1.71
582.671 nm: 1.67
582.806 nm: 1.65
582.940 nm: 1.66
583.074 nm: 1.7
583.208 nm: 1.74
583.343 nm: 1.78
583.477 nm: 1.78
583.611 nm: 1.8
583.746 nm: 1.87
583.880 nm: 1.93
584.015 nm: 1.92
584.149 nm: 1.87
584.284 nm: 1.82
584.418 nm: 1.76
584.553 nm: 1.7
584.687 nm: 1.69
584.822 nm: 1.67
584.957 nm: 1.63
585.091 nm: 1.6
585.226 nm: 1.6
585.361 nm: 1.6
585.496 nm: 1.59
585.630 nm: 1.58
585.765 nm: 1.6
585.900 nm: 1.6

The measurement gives 0.27 nm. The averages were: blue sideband 1.76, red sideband 1.7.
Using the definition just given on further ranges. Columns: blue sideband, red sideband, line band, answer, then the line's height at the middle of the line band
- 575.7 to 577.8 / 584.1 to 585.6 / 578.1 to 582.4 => 0.32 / 1.72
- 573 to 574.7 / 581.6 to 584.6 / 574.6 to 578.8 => -0.03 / 1.66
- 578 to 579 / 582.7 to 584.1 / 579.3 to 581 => -0.07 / 1.58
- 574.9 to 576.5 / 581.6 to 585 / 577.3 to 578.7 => 0.13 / 1.72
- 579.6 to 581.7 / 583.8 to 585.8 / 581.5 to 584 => -0.07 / 1.68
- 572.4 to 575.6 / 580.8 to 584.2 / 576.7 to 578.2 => -0.01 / 1.67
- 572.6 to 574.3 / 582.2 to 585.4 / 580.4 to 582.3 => 0.07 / 1.71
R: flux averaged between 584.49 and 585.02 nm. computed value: 1.67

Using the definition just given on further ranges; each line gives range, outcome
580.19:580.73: 1.74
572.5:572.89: 1.65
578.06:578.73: 1.45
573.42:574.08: 1.6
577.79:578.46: 1.5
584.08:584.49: 1.82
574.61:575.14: 1.75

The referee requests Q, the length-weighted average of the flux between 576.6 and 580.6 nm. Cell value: 1.61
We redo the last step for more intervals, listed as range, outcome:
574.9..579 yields 1.65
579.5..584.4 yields 1.7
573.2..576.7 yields 1.67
